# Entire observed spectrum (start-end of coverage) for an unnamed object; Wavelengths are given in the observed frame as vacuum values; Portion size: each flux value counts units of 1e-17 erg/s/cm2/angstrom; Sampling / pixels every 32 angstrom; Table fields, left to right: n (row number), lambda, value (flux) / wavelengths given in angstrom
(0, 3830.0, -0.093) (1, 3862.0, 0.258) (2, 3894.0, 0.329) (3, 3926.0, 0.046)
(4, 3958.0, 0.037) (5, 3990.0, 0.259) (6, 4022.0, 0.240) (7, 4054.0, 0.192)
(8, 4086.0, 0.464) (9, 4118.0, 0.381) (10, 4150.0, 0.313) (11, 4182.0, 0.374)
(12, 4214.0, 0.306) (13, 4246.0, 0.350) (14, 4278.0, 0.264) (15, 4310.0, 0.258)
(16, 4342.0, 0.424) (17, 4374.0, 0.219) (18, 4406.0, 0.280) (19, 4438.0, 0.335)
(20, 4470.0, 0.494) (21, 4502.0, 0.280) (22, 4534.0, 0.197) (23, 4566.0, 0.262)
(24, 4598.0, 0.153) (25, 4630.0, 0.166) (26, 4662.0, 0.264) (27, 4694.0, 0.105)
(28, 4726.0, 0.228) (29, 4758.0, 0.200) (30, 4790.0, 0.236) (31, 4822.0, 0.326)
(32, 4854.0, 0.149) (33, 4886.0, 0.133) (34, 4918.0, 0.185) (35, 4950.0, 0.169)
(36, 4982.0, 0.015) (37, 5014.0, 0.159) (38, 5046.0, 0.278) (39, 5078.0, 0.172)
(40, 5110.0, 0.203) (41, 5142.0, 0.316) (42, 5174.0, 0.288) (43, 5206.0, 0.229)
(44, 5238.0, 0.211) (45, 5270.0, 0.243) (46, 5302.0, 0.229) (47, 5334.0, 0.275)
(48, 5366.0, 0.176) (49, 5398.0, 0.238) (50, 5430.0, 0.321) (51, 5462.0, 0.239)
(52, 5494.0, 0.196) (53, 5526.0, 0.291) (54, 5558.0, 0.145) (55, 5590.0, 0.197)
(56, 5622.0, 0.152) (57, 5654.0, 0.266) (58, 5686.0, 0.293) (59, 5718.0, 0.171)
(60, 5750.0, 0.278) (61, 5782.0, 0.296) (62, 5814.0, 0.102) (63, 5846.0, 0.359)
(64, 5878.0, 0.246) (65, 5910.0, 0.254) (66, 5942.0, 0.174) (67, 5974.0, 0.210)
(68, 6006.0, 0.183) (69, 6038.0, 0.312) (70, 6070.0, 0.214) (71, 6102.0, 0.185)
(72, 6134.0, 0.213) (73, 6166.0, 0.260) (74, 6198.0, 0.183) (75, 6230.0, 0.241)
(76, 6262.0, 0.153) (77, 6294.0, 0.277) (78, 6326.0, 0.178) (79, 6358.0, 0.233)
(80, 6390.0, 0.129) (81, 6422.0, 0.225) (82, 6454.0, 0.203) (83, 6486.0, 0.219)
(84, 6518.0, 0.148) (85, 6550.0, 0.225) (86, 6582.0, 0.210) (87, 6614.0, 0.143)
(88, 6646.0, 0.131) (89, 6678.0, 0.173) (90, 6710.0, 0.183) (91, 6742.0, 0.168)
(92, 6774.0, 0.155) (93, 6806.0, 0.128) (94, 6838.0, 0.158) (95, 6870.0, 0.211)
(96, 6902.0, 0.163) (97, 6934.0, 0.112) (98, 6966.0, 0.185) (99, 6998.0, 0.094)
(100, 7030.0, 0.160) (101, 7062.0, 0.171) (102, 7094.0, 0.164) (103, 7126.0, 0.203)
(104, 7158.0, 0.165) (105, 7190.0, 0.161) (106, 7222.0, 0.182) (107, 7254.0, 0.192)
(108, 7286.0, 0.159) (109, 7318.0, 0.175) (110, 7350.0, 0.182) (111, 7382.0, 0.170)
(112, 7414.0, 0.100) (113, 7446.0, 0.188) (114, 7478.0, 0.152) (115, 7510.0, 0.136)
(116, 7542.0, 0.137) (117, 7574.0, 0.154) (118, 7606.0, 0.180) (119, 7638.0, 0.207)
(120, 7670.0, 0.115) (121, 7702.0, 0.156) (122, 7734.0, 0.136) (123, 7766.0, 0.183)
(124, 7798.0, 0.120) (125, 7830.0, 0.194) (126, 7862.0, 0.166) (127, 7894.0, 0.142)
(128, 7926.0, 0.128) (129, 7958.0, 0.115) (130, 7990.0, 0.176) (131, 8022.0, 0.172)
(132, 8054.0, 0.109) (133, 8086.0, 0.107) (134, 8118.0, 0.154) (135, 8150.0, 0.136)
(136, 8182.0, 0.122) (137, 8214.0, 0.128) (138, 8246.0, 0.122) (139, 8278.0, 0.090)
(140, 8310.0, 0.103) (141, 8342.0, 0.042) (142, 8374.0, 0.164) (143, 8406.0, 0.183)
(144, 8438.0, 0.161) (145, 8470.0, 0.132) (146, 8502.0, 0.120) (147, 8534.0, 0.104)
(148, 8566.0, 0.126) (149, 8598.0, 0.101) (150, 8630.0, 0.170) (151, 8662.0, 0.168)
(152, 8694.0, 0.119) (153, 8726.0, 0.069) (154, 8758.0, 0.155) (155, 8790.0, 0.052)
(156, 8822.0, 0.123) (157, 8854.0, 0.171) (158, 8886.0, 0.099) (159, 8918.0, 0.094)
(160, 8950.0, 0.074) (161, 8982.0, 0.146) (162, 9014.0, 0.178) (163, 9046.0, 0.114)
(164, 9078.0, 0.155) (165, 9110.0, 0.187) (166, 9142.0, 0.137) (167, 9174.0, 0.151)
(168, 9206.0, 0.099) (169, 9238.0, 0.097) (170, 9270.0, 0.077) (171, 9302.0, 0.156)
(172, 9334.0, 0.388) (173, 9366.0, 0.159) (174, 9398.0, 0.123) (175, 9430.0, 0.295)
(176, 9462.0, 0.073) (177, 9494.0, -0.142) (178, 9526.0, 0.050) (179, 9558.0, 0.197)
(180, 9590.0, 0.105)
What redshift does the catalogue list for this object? 1.55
